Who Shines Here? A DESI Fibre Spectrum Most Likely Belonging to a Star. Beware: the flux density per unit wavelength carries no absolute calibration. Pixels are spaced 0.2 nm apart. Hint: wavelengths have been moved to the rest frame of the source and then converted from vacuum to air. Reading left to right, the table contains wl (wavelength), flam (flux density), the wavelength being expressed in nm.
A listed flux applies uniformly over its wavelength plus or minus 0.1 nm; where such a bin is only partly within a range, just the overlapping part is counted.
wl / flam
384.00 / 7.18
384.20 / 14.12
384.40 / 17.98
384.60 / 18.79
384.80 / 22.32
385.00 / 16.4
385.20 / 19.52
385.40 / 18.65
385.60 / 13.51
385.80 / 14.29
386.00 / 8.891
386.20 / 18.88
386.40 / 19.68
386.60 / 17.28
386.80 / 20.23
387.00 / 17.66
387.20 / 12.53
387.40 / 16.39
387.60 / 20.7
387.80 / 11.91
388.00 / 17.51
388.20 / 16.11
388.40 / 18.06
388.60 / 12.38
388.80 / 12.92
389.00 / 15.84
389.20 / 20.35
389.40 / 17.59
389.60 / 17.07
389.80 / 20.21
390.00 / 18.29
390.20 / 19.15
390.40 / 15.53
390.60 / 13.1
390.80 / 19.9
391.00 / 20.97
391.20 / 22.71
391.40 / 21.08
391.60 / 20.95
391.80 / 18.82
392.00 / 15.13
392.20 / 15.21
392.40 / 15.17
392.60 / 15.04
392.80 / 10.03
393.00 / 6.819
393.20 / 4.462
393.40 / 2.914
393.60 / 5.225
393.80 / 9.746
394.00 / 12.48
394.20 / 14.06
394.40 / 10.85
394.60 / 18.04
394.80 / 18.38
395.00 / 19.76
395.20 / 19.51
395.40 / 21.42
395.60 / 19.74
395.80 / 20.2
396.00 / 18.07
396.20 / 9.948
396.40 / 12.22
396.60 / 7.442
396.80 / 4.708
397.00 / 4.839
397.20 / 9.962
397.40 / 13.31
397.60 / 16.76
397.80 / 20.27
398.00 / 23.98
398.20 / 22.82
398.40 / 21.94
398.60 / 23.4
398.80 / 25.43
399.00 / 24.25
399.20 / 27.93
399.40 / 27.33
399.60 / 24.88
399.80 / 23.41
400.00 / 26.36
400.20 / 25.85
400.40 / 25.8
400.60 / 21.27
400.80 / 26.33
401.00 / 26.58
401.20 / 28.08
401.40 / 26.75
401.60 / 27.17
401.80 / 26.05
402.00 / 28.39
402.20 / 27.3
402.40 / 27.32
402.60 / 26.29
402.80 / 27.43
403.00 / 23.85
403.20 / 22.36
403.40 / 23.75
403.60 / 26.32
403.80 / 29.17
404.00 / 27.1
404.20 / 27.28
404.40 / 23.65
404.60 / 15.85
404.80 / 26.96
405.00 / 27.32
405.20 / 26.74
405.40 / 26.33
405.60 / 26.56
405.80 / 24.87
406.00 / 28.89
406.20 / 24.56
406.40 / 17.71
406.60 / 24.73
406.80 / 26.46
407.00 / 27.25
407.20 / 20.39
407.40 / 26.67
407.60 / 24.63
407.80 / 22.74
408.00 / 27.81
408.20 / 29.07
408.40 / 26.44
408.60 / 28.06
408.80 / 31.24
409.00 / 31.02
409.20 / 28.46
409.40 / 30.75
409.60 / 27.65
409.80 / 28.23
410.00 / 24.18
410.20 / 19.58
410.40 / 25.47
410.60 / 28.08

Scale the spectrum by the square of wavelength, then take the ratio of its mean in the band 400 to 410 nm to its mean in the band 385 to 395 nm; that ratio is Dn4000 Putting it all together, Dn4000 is 1.8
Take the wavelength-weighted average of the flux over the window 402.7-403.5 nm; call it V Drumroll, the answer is 24.3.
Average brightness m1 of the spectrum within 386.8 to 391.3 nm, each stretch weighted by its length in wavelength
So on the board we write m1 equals 17.2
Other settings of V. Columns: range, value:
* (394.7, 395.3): 19.2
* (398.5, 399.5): 25.7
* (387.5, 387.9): 16.3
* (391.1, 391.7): 21.6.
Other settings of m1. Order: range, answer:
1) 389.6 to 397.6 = 14.6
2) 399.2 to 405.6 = 25.8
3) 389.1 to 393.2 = 16.8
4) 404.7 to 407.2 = 25.5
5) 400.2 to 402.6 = 26.4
